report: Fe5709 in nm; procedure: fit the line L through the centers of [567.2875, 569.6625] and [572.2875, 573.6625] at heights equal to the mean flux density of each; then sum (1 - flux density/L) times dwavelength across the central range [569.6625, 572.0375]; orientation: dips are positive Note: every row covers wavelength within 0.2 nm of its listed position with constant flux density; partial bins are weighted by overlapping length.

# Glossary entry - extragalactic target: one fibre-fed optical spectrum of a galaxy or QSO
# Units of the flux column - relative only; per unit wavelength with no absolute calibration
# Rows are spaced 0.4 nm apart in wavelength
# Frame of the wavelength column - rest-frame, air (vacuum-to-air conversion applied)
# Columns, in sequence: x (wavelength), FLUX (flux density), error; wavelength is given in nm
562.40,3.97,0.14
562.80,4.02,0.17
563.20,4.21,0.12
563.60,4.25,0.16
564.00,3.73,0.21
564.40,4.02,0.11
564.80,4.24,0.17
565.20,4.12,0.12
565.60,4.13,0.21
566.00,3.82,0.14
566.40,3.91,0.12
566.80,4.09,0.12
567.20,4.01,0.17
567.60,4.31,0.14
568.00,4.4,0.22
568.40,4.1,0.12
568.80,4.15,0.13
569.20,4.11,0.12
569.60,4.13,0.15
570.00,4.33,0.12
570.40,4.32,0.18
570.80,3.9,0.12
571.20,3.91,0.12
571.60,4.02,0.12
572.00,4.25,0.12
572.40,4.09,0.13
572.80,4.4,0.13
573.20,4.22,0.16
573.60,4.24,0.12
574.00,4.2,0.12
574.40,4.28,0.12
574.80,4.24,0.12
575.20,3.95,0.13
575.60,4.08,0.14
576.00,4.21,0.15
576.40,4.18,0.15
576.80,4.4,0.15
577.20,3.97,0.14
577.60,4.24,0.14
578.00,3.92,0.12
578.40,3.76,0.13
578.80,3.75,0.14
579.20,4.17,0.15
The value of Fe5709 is 0.061 nm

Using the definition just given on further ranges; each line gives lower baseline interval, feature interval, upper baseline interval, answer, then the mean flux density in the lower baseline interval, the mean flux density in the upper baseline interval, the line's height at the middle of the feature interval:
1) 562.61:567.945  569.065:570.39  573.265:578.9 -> -0.040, 4.08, 4.11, 4.09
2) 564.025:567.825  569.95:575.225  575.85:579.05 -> -0.150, 4.06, 4.05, 4.06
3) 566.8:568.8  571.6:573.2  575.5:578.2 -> -0.019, 4.19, 4.15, 4.17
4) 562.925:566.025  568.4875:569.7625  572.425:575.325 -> 0.006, 4.08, 4.22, 4.15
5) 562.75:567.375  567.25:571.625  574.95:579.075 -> -0.113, 4.05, 4.05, 4.05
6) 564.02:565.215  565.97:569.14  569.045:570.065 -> 0.014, 4.07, 4.17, 4.13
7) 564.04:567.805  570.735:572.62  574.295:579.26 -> 0.011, 4.06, 4.08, 4.07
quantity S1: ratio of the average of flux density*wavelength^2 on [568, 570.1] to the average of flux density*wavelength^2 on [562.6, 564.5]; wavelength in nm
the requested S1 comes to 1.05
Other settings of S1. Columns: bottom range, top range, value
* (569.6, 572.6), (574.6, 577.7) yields 1.03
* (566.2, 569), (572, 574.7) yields 1.05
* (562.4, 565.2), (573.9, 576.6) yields 1.06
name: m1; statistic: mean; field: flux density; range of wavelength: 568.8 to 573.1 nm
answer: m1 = 4.15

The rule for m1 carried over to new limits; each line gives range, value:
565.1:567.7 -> 4.04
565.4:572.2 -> 4.11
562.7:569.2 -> 4.1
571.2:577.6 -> 4.18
